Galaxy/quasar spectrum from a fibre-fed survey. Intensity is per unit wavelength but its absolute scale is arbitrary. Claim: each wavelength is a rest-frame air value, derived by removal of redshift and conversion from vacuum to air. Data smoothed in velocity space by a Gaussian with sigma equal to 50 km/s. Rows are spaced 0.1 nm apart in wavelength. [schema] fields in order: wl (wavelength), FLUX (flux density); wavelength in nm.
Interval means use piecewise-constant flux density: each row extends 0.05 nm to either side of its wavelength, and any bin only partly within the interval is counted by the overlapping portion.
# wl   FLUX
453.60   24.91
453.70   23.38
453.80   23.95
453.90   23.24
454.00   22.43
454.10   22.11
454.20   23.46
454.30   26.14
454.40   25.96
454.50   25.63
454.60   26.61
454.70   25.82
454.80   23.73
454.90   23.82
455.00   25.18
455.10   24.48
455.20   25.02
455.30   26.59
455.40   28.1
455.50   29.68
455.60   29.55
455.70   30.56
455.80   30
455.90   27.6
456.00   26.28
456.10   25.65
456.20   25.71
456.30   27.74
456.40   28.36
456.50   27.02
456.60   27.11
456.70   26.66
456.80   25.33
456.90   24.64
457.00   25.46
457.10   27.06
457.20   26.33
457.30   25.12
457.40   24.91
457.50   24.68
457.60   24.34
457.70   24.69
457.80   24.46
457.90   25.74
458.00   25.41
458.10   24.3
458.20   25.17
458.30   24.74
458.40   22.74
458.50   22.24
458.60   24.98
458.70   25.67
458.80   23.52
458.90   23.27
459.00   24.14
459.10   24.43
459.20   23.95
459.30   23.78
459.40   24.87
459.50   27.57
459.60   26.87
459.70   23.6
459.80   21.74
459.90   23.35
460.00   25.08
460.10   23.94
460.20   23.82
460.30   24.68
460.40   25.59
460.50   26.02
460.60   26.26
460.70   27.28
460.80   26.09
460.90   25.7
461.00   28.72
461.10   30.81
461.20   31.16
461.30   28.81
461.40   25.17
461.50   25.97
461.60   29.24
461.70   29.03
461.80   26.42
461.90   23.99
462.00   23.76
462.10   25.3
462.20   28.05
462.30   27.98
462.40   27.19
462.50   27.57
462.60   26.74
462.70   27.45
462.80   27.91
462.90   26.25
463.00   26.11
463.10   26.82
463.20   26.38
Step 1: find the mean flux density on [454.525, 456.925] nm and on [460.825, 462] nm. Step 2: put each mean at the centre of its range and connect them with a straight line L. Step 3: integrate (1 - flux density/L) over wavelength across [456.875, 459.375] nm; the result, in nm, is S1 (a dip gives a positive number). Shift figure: 0.22 nm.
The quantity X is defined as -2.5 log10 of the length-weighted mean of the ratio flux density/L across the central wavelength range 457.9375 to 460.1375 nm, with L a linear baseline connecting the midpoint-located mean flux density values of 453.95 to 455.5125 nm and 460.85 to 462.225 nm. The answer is 0.093 mag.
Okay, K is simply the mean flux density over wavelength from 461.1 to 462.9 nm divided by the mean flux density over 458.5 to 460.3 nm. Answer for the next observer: 1.1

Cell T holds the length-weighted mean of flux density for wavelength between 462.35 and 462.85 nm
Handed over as 27.4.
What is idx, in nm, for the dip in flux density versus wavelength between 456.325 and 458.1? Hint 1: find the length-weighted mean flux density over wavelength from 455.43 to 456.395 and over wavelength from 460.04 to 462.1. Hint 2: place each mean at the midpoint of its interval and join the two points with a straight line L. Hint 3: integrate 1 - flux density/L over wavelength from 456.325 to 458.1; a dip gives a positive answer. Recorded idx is 0.13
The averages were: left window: 28.1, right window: 26.6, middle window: 25.7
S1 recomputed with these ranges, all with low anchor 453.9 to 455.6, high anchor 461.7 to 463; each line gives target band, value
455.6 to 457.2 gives -0.09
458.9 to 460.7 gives 0.10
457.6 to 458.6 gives 0.06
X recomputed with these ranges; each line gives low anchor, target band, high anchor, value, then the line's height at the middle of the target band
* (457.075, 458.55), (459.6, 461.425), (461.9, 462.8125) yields -0.005 mag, 25.9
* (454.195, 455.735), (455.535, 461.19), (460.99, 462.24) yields 0.048 mag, 26.9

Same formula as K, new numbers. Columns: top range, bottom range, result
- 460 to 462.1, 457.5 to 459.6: 1.08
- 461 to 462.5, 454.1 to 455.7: 1.05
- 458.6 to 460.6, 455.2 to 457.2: 0.90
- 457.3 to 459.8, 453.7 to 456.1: 0.95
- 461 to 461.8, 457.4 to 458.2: 1.15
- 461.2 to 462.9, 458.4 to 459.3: 1.13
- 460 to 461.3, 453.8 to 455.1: 1.09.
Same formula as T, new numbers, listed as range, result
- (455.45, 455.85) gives 29.9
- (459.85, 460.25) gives 24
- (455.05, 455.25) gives 24.8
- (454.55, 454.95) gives 25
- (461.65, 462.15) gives 25.7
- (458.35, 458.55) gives 22.5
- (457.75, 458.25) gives 25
